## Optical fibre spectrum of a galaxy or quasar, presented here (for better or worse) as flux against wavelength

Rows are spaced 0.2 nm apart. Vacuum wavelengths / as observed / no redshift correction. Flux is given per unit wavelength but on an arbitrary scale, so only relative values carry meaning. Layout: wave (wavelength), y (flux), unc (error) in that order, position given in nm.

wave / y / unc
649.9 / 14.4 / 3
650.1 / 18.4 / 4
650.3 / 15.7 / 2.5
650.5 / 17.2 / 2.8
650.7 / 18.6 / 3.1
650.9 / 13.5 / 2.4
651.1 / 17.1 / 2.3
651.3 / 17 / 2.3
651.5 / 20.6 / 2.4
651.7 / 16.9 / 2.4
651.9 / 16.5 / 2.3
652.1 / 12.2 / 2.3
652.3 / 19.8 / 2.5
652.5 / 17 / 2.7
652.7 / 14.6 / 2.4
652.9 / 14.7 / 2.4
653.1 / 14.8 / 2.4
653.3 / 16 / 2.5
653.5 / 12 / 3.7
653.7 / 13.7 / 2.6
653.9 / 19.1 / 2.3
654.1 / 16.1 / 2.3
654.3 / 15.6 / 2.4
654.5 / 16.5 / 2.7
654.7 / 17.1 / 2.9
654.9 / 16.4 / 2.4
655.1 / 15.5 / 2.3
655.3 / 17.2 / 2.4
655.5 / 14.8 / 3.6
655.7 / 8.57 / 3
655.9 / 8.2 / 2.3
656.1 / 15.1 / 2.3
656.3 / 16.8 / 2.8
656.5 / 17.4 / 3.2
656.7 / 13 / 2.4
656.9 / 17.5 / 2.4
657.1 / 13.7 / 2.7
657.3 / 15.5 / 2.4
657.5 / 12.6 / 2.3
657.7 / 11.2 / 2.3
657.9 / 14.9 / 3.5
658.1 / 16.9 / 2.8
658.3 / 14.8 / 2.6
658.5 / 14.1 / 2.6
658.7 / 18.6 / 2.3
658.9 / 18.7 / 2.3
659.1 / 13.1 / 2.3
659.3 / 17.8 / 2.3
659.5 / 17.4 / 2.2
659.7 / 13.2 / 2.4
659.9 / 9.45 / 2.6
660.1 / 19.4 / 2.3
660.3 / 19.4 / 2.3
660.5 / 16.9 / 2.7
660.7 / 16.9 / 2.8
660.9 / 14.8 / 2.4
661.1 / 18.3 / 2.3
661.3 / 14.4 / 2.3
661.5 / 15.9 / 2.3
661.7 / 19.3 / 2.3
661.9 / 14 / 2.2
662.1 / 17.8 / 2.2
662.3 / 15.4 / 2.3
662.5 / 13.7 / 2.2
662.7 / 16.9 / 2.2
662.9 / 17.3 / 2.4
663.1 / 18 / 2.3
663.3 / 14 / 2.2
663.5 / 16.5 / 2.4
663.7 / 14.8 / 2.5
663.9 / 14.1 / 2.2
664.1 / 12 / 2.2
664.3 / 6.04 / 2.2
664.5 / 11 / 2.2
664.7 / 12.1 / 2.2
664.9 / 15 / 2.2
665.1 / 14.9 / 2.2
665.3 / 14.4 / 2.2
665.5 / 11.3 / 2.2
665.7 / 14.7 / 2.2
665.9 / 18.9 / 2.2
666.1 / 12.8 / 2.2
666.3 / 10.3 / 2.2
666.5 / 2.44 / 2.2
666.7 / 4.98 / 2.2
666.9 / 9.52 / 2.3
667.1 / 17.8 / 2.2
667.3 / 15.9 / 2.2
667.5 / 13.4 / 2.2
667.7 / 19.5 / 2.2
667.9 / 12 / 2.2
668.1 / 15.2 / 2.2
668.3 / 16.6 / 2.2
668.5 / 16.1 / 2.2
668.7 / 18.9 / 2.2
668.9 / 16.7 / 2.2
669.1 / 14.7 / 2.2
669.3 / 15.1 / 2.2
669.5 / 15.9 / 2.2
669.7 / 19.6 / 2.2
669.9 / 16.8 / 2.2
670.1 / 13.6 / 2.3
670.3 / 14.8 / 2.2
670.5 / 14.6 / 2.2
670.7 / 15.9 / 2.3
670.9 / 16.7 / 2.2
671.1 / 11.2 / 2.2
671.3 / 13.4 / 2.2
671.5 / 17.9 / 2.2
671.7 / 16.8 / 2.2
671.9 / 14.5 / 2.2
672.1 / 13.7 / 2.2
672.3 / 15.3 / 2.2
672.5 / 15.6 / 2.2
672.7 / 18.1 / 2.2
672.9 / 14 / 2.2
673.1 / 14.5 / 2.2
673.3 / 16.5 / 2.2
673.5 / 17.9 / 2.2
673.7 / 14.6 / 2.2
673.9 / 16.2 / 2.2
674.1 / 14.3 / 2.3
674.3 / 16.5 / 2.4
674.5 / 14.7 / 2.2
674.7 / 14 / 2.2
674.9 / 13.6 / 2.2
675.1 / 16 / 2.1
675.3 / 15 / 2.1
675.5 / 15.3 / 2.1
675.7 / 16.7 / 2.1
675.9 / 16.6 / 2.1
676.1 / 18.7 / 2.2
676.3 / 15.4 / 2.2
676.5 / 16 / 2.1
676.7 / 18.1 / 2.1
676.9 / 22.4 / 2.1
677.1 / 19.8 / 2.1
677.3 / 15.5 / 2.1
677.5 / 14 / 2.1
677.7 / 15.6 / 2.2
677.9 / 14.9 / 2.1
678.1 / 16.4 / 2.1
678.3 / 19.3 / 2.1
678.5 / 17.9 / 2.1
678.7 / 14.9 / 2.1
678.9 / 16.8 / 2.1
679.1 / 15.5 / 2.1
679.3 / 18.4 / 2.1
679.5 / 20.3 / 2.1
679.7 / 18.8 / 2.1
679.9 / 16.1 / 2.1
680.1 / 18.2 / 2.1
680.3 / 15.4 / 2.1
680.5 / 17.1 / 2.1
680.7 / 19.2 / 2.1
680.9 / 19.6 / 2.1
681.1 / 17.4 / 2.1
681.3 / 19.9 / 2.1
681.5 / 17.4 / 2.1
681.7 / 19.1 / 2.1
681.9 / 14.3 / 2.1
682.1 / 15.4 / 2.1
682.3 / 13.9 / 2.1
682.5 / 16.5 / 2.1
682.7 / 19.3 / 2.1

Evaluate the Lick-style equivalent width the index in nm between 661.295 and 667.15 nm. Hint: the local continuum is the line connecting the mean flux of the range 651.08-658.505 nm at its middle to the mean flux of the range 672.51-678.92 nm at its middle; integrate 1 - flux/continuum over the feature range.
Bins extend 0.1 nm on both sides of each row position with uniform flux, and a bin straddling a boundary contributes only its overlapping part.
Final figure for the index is 0.78 nm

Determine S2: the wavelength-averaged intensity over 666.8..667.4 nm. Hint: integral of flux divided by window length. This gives 14.4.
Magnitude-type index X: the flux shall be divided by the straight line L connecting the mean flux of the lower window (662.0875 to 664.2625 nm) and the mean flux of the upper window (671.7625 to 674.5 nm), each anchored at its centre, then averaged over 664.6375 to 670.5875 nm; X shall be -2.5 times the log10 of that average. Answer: 0.07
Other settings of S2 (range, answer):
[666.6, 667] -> 7.25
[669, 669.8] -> 16.3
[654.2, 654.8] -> 16.4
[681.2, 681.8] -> 18.8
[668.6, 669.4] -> 16.3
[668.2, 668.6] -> 16.3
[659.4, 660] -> 13.3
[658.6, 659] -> 18.6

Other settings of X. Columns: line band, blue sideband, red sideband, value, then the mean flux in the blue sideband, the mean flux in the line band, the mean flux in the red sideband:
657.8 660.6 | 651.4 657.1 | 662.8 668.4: -0.11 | 15.5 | 16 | 13.4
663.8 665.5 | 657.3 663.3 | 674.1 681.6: 0.29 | 15.9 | 12.4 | 16.9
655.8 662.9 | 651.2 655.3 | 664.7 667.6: -0.08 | 16.1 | 15.5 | 12.6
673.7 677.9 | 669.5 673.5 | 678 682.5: 0.02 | 15.5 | 16.2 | 17.3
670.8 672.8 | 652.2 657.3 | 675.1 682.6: 0.08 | 15.3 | 15.3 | 17.1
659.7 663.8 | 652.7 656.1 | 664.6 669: -0.14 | 14.8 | 16.1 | 13.8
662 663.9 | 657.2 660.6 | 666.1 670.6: -0.07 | 15.5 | 15.9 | 14.3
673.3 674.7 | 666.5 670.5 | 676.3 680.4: 0.03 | 14.8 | 15.6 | 17.2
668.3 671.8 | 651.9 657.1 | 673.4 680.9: 0.03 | 15.2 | 15.8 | 16.7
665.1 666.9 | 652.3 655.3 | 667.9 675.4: 0.35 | 15.8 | 11.3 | 15.5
